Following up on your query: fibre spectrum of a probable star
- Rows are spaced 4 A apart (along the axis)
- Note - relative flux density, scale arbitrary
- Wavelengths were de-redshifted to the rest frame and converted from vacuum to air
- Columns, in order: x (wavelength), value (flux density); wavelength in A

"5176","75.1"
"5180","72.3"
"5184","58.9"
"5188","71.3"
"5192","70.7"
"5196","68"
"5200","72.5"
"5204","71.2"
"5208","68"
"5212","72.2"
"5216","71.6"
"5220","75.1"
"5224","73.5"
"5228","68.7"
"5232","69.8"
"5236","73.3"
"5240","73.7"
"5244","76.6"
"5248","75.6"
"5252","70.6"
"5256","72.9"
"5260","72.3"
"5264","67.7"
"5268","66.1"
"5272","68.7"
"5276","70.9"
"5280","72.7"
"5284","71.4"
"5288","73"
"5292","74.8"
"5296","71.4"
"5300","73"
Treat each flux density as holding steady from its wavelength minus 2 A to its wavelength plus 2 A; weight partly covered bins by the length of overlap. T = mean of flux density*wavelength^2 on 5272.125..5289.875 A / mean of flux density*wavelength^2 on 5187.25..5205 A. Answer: 1.05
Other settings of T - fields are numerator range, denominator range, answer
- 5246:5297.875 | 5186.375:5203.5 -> 1.04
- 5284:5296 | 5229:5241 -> 1.04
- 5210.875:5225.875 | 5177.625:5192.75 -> 1.09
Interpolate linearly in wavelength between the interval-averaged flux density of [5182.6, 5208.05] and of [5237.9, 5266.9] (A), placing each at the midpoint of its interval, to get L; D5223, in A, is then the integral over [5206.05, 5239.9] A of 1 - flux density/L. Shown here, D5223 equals -0.5 A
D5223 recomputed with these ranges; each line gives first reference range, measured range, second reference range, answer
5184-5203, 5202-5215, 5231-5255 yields 0.0 A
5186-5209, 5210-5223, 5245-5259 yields -0.3 A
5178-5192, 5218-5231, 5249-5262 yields -0.3 A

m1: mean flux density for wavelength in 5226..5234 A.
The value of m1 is 69.2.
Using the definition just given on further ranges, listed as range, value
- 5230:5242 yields 72.3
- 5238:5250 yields 75.3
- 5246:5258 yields 73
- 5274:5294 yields 72.6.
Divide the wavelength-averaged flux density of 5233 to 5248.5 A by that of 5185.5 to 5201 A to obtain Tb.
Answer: 1.06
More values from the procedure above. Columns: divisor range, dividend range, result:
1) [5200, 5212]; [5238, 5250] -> 1.07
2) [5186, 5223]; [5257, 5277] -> 0.97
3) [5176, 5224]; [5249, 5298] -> 1.01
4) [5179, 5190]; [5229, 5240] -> 1.07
